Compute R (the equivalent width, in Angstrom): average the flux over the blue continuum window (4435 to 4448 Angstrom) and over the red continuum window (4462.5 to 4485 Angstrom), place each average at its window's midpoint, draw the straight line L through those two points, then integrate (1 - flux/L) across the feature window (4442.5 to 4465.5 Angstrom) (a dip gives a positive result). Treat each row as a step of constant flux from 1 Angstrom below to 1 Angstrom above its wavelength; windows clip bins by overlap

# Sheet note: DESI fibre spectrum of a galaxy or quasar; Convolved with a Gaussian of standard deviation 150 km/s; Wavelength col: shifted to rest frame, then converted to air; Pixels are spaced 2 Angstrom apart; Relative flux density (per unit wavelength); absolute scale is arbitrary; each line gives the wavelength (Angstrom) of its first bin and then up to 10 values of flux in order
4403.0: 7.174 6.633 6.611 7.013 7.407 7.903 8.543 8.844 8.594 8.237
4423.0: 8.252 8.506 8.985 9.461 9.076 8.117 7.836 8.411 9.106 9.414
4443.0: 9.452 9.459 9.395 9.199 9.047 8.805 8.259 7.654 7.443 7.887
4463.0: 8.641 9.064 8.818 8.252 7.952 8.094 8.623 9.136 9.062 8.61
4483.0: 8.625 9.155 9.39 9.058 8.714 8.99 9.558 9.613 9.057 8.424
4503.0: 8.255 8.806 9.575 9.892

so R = 0.7 Angstrom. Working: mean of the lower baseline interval 9.1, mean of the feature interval 8.67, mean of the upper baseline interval 8.65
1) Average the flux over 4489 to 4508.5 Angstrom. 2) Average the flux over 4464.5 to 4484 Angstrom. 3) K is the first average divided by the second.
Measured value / 1.0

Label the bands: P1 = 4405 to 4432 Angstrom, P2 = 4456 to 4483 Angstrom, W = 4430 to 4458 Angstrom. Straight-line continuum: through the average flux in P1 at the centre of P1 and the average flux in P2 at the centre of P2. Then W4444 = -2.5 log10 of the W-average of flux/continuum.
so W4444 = -0.06 mag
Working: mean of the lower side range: 8.2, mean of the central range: 8.8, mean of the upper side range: 8.41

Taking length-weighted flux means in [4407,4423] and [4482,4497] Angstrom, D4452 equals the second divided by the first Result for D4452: 1.14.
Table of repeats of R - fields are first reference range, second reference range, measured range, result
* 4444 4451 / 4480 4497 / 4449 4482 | 2.55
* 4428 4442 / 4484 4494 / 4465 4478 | 0.64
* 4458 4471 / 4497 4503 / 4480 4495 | -0.59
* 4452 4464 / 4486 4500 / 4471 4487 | 0.04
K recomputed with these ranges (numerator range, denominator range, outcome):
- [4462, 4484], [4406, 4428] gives 1.07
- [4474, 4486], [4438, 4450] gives 0.95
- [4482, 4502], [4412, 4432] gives 1.05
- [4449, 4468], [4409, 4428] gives 1.02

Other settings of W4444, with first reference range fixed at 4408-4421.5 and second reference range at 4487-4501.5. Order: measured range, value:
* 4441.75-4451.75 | -0.10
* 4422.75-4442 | -0.06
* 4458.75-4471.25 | 0.05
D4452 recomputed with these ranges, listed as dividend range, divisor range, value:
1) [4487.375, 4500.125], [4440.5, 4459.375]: 1.04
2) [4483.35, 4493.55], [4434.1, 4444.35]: 1.02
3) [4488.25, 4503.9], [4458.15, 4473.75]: 1.08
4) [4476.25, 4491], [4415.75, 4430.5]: 1.03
